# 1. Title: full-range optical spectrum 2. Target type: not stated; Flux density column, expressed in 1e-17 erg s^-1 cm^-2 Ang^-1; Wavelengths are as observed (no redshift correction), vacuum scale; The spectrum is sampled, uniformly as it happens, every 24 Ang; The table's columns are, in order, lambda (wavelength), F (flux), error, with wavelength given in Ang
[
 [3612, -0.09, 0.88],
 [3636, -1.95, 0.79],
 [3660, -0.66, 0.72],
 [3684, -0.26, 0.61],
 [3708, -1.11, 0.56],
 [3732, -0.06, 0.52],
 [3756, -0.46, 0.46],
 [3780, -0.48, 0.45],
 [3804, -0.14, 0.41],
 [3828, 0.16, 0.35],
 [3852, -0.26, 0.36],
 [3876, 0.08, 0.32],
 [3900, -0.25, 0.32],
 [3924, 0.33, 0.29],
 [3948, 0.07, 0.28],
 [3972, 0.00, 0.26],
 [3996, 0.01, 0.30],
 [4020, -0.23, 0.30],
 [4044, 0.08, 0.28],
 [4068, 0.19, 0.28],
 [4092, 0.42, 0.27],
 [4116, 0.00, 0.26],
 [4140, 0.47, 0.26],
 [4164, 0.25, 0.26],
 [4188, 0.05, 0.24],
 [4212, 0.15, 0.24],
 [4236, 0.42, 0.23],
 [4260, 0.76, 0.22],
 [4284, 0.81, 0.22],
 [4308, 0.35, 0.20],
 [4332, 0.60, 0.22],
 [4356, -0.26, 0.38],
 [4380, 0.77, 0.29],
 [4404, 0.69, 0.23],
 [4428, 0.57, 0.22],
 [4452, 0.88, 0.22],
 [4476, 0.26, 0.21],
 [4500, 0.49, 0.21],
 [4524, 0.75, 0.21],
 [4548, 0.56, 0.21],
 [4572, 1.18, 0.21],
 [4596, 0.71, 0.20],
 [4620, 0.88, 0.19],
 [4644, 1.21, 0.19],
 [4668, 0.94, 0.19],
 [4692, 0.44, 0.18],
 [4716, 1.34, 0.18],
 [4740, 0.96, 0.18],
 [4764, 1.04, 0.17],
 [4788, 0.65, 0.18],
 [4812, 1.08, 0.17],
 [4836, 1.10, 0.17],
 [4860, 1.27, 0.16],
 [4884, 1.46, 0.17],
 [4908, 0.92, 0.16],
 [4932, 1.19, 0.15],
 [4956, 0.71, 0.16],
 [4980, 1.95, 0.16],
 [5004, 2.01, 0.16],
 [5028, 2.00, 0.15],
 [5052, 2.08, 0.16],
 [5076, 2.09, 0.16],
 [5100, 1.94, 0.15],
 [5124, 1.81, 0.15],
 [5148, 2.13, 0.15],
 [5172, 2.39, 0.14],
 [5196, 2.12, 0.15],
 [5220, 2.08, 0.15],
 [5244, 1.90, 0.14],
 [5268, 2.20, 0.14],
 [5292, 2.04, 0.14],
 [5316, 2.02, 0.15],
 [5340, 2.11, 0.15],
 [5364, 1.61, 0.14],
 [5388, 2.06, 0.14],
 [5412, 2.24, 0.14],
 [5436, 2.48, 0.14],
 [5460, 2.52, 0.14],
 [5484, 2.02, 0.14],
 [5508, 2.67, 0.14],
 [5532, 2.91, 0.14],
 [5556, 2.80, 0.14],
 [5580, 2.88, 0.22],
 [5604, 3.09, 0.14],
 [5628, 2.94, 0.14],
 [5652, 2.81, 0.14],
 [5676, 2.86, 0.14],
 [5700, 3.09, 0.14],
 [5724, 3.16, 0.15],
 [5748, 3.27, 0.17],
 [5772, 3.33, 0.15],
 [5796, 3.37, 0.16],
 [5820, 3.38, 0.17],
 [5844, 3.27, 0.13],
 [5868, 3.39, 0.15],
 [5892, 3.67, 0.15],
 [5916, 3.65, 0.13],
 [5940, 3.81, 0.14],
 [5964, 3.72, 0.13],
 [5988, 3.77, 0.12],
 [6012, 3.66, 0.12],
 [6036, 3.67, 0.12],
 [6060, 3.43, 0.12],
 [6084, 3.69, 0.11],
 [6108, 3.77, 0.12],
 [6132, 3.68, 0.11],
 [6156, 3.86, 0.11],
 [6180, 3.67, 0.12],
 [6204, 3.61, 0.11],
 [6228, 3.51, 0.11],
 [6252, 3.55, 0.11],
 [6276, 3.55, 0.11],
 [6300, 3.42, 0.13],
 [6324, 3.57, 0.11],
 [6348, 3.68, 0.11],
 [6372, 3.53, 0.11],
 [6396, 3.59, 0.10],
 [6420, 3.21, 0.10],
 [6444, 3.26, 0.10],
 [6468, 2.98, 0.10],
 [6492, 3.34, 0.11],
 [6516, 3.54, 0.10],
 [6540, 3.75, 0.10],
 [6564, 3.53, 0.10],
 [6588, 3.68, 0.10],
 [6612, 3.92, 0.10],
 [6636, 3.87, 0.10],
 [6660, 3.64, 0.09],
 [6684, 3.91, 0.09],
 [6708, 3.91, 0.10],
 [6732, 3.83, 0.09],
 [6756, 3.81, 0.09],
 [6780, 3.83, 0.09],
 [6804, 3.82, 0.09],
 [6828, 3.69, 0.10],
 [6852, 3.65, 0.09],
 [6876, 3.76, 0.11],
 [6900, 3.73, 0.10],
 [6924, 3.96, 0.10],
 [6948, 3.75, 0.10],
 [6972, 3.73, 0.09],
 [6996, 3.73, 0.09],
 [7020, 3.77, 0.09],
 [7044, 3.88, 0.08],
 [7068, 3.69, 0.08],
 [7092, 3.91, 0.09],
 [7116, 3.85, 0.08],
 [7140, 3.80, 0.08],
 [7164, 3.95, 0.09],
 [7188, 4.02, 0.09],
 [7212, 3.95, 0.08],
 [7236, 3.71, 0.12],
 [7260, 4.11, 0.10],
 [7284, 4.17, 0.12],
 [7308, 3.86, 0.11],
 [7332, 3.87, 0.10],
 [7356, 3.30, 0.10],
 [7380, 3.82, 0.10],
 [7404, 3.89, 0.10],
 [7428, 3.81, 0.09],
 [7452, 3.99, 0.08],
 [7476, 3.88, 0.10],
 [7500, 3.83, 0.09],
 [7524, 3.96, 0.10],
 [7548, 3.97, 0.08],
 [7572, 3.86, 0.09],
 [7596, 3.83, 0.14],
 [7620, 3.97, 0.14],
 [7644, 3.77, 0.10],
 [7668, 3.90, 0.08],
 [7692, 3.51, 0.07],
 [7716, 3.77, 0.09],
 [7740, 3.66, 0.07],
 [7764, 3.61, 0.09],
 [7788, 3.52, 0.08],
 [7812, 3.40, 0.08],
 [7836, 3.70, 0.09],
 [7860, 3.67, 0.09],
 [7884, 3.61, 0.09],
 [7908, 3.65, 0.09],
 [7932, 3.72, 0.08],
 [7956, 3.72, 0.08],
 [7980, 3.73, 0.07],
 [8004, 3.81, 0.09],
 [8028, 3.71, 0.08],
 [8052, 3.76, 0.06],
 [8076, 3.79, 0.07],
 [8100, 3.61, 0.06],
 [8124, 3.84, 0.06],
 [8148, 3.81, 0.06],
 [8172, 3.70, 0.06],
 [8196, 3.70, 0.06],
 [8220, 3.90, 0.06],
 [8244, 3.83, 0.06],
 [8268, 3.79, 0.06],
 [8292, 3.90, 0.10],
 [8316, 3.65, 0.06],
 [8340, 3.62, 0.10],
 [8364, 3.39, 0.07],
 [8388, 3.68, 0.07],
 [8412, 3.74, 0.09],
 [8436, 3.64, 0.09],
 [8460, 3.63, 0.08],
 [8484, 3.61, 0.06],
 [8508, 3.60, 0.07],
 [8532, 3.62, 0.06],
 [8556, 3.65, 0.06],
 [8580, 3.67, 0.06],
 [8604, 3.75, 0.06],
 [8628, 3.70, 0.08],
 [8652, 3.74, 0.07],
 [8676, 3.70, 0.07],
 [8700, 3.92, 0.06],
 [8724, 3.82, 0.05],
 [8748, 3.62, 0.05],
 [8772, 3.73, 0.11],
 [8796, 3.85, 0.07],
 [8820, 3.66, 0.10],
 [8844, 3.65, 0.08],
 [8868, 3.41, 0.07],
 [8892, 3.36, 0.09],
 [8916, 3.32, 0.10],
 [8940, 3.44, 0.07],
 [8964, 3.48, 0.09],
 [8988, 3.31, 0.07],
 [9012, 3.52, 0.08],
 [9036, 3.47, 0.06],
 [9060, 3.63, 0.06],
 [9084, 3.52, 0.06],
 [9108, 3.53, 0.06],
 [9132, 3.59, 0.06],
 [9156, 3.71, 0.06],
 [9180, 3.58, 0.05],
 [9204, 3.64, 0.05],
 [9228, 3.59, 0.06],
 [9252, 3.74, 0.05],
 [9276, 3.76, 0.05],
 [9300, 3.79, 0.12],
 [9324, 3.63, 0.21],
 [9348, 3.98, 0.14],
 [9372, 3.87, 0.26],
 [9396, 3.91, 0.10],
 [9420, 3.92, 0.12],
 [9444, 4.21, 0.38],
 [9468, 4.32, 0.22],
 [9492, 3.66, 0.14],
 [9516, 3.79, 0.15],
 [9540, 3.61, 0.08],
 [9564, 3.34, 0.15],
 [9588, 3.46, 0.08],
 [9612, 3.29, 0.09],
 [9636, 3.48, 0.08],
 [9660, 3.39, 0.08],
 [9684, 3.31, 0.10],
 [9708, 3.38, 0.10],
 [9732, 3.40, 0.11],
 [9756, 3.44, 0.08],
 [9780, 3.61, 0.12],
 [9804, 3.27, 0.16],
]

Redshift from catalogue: 0.25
